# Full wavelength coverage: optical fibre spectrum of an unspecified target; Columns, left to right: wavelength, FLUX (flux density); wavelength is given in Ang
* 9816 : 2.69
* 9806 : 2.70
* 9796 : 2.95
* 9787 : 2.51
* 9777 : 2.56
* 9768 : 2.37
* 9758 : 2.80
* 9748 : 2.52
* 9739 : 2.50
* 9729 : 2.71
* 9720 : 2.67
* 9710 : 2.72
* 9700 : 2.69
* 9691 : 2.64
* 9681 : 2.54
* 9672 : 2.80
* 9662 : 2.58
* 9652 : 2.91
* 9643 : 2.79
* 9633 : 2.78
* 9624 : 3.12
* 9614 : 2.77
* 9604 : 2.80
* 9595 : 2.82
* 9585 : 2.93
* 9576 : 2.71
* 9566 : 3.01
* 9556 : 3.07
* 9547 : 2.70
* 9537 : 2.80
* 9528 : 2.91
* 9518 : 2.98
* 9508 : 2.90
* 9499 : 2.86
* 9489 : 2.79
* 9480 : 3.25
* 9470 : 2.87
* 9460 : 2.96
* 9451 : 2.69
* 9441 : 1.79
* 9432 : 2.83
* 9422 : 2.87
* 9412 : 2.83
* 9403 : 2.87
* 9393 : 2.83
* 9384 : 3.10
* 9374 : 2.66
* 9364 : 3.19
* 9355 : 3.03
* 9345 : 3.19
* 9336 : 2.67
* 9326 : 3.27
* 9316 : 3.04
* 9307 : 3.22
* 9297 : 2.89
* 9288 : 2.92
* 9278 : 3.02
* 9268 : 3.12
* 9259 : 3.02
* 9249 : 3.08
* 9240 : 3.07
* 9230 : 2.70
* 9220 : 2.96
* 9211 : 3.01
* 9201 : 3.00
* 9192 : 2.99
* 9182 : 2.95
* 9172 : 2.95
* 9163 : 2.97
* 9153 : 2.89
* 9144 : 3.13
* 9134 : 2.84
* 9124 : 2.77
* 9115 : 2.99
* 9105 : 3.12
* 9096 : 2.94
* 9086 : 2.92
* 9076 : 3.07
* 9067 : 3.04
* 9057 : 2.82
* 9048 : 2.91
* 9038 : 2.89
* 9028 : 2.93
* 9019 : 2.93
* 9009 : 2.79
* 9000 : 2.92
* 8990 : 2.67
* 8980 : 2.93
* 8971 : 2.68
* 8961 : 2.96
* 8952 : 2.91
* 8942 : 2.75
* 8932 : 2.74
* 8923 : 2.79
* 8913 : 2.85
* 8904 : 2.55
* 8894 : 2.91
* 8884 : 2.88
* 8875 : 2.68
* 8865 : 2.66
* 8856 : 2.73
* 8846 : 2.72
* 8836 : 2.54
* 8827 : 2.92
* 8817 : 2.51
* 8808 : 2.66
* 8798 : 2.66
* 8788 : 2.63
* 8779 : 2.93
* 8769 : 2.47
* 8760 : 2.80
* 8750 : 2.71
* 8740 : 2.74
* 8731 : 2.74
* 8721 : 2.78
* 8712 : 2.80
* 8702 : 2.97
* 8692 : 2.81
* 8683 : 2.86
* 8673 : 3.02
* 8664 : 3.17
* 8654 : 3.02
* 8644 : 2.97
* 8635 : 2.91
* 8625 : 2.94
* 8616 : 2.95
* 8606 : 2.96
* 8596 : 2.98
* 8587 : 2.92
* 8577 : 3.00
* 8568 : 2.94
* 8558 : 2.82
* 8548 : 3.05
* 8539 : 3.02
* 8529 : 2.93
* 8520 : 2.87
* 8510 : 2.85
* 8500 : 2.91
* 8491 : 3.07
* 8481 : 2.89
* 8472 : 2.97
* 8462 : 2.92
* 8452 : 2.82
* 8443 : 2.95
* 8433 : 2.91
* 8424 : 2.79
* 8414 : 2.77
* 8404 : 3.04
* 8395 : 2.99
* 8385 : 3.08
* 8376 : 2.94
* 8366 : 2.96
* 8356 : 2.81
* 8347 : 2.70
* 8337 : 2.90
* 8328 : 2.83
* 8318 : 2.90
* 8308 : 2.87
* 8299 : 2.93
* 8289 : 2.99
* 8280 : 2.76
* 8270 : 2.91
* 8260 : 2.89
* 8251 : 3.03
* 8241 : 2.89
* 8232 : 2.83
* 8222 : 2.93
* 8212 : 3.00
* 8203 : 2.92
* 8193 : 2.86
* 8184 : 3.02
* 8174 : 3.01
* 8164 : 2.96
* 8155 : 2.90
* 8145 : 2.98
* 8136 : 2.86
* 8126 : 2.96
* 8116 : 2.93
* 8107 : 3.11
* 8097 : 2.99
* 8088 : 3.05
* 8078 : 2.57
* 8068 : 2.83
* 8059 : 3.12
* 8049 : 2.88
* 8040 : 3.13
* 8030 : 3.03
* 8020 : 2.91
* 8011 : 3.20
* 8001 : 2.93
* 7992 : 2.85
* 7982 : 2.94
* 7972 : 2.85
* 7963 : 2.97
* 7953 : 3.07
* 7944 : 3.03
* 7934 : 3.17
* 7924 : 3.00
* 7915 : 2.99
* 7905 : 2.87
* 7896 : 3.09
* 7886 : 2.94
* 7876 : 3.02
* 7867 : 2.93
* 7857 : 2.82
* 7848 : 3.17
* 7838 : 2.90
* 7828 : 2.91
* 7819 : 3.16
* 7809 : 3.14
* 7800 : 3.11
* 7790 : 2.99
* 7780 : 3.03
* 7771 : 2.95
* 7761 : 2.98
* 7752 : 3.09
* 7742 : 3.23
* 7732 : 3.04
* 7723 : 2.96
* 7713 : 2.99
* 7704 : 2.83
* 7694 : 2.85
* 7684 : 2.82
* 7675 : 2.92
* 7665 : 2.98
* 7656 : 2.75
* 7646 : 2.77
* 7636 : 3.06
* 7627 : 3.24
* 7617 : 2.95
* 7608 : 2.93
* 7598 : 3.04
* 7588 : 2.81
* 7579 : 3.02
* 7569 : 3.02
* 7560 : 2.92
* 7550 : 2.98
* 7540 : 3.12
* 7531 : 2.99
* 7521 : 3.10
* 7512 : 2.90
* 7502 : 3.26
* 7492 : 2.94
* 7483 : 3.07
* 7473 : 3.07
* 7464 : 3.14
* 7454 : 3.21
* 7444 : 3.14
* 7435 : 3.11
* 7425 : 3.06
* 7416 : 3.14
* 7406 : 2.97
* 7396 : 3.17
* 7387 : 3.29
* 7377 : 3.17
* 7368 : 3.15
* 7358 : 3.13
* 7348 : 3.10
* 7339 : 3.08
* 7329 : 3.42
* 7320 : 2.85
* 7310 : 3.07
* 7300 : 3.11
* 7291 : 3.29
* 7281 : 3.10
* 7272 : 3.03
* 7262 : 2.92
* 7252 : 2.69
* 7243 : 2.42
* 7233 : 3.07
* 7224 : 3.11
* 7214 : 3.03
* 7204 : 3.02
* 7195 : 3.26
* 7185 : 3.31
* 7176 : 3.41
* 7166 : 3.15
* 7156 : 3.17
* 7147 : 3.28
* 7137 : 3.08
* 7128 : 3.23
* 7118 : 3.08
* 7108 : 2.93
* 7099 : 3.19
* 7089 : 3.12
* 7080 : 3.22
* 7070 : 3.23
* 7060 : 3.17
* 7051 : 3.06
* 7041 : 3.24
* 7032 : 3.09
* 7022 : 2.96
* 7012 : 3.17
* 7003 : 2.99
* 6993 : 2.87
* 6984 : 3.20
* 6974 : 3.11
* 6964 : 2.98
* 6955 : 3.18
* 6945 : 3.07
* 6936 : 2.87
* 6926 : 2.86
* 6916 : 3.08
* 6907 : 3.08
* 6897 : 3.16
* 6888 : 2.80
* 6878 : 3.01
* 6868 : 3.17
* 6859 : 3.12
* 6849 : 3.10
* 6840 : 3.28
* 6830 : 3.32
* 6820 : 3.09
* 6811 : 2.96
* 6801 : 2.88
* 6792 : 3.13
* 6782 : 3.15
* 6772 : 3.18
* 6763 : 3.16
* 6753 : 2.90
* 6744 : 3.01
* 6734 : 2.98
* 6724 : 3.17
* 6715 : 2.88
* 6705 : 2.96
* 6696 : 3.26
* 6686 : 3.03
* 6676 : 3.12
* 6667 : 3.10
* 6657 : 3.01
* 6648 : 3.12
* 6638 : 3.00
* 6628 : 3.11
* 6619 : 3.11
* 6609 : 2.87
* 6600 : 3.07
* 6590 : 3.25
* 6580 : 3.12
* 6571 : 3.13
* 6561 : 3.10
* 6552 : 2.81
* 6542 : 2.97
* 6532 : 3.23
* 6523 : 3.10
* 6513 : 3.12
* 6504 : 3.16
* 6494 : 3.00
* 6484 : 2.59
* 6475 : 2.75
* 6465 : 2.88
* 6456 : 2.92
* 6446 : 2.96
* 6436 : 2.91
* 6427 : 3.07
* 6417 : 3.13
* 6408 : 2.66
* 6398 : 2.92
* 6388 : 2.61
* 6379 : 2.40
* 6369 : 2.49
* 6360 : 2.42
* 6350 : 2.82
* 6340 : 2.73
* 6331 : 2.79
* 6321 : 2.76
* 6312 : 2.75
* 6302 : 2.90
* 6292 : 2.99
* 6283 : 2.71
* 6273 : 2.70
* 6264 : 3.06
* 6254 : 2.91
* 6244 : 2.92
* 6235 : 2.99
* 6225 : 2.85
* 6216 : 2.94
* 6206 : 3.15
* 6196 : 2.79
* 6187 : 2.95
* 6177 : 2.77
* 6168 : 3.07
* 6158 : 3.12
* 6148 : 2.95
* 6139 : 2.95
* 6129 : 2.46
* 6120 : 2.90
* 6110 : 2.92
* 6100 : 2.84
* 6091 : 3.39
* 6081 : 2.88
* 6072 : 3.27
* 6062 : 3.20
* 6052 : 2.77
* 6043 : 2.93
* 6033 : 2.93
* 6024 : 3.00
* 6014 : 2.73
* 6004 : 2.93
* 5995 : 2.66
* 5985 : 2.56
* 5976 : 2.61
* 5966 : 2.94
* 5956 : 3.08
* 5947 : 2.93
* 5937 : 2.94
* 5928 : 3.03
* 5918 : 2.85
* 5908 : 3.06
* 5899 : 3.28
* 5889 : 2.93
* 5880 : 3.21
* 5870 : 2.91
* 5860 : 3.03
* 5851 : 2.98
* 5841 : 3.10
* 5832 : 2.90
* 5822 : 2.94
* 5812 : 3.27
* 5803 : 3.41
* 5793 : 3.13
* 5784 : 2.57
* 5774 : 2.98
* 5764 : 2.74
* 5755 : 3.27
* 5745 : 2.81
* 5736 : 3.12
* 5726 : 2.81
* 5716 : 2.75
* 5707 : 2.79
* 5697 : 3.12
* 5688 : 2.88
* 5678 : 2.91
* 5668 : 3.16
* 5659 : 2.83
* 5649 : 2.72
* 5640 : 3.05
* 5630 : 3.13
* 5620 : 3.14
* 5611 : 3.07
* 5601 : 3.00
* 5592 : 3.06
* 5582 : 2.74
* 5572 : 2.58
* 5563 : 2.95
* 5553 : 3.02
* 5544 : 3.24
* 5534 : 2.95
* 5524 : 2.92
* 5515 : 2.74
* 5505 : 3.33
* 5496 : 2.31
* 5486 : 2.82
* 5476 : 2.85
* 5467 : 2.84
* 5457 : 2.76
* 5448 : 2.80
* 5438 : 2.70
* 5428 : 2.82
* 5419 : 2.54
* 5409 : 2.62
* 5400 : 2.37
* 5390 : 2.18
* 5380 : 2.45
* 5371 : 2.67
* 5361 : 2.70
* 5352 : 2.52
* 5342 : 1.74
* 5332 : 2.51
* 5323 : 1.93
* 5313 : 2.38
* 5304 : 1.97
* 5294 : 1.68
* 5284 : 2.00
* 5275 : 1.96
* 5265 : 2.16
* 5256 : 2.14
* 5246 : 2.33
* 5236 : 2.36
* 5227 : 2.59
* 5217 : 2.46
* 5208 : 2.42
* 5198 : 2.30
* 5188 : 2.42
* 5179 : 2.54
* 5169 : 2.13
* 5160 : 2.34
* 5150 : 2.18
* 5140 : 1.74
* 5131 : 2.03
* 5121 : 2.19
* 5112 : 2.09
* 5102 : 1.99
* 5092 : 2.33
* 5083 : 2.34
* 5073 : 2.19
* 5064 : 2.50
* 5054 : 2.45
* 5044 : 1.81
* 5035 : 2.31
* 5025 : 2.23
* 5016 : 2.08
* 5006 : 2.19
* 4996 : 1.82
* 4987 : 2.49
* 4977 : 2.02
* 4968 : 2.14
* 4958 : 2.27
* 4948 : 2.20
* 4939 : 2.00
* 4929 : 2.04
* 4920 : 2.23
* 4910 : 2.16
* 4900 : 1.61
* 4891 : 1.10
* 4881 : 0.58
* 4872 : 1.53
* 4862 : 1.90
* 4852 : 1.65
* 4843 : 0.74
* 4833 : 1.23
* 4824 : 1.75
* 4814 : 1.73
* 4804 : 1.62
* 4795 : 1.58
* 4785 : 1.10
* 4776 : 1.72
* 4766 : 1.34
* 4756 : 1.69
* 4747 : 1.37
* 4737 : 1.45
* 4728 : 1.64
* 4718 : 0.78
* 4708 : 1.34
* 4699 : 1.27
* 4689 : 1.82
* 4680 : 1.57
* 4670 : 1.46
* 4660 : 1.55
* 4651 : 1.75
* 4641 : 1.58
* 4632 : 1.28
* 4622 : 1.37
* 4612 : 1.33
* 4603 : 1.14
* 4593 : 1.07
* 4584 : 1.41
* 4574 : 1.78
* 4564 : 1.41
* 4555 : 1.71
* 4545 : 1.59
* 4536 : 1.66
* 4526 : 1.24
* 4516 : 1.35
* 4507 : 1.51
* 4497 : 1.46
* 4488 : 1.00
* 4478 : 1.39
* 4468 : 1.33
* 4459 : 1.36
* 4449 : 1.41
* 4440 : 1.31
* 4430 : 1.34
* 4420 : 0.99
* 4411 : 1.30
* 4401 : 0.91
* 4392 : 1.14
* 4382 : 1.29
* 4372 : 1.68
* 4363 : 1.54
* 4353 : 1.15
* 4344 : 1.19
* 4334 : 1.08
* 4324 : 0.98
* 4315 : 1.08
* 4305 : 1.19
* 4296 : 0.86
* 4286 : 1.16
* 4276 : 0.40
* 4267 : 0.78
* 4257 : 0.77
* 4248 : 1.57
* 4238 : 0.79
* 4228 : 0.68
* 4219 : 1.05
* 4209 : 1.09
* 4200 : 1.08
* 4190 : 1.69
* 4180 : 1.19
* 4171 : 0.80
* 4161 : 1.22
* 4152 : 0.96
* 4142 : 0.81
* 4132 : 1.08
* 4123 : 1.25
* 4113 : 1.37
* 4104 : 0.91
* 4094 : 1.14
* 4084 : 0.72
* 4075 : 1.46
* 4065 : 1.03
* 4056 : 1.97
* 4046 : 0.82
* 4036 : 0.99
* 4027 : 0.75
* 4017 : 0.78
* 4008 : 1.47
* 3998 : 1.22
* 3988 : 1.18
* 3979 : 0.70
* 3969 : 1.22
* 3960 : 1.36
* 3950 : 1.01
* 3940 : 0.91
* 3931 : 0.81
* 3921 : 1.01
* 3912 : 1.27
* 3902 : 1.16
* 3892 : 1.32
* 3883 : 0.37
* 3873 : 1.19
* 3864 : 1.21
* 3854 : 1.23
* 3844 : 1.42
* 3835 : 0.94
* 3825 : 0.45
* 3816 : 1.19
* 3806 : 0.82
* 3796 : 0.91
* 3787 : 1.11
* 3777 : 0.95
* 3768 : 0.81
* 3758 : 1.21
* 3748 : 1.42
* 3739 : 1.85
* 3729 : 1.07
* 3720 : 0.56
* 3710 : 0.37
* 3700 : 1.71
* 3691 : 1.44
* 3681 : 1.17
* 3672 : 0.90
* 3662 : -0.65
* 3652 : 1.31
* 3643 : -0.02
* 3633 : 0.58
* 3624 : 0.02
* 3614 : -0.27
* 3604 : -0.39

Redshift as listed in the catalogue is 0.230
